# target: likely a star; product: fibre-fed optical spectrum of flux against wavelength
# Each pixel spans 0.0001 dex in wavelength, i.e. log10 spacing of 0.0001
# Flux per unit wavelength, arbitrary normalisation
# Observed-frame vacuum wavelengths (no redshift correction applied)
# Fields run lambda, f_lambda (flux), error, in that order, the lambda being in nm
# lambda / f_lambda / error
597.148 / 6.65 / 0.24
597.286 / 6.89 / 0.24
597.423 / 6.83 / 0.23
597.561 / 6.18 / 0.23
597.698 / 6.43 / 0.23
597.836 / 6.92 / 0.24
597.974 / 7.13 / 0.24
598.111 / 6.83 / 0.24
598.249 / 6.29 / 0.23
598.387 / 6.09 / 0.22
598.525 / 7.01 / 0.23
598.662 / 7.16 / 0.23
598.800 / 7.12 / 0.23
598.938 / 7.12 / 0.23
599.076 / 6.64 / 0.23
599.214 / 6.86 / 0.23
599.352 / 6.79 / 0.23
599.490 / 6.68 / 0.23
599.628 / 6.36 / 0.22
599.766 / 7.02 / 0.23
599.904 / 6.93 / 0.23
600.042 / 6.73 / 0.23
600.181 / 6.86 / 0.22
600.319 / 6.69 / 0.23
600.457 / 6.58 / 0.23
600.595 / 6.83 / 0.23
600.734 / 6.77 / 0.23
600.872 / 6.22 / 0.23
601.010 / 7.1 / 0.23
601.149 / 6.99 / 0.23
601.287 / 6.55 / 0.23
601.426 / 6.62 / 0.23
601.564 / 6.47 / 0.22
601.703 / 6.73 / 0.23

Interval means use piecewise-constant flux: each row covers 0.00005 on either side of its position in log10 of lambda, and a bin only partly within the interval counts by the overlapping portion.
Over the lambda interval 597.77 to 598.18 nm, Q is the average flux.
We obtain 6.96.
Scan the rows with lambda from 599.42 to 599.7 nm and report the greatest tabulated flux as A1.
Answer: 6.68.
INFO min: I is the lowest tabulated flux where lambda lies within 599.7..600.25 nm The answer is 6.73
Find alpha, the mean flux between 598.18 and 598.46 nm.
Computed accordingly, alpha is 6.19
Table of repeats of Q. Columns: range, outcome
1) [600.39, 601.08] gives 6.7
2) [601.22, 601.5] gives 6.58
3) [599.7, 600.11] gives 6.9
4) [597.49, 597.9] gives 6.5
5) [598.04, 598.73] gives 6.69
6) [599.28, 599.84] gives 6.72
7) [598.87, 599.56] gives 6.82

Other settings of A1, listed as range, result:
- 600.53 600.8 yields 6.83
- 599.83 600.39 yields 6.93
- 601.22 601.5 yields 6.62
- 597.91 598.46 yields 7.13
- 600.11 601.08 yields 7.1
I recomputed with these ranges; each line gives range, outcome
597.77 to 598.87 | 6.09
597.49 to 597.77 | 6.18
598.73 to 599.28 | 6.64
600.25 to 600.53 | 6.58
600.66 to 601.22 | 6.22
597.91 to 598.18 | 6.83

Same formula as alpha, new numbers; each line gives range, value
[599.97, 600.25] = 6.78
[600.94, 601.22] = 7.04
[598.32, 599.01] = 6.9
